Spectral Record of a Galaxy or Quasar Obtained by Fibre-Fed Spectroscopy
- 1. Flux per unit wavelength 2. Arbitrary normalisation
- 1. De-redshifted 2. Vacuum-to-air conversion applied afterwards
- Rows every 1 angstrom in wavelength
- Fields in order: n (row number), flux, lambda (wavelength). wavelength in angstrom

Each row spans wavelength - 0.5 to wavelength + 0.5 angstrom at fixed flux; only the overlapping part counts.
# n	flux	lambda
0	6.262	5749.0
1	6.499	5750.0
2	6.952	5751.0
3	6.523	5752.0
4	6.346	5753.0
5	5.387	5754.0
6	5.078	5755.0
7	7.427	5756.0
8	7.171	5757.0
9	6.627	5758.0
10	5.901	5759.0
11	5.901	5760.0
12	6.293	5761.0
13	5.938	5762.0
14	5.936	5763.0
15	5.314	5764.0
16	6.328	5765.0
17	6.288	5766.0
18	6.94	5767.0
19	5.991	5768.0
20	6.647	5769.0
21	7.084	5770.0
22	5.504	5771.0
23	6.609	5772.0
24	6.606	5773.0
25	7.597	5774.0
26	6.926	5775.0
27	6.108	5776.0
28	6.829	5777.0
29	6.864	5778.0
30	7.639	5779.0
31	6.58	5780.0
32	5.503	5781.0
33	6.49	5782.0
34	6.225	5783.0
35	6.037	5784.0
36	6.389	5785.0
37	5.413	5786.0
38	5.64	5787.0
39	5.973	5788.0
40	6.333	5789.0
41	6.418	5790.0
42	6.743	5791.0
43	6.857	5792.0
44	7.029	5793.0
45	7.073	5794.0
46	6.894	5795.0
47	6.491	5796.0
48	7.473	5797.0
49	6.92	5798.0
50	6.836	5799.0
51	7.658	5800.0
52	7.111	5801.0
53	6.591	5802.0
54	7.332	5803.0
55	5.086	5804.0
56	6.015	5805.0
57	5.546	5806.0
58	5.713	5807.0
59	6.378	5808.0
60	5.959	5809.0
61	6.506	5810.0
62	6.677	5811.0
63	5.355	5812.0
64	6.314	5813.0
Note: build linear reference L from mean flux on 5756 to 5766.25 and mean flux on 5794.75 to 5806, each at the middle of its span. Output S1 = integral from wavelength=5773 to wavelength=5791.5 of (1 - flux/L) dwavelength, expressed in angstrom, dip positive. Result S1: 0.14 angstrom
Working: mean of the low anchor 6.23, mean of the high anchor 6.71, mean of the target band 6.43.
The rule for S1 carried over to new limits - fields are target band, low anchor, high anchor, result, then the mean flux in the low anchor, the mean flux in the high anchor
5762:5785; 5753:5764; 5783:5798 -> -0.5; 6.14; 6.49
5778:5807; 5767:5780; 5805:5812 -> -0.7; 6.7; 6.07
